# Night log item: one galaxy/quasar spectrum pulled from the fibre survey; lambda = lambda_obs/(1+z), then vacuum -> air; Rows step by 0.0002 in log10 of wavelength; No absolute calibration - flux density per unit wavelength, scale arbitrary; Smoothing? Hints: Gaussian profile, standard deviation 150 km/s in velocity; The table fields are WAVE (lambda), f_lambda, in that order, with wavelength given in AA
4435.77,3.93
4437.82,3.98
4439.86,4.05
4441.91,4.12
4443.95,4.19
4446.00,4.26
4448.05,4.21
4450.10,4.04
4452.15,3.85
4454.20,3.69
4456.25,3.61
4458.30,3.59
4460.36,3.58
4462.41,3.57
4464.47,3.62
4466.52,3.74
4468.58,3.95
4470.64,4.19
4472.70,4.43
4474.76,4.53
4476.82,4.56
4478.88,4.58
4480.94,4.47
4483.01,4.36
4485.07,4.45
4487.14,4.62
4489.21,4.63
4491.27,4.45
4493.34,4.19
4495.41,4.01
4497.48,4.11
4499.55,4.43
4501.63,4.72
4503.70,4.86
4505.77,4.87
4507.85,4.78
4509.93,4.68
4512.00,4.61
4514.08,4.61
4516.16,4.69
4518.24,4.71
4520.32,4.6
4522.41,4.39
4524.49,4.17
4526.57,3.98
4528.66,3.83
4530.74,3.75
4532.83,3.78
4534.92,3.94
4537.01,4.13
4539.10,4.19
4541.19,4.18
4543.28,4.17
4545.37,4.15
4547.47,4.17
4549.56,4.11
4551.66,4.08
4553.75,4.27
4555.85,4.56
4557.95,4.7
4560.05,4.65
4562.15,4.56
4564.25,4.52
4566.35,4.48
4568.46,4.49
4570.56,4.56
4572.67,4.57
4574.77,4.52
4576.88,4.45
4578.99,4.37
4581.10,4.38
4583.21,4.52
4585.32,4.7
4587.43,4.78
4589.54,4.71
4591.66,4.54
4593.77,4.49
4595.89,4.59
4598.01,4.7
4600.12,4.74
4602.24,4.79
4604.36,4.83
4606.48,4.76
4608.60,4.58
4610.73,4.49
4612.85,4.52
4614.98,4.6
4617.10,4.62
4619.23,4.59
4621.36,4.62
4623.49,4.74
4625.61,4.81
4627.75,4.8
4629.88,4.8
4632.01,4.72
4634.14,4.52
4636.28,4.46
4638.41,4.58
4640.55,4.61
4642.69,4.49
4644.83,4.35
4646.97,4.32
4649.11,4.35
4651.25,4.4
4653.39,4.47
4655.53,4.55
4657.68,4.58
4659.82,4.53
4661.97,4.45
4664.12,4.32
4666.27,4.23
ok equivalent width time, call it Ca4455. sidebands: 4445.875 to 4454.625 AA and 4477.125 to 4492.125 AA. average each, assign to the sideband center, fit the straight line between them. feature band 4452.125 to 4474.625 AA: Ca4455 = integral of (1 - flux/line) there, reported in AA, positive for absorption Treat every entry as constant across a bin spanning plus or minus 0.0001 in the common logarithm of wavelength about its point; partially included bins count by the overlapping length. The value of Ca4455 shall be 2.00 AA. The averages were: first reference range 4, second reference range 4.51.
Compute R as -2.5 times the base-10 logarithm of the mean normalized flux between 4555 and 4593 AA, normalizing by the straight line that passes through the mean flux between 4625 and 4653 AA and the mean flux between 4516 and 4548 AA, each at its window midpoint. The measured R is -0.06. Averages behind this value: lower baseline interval 4.16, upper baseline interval 4.55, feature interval 4.56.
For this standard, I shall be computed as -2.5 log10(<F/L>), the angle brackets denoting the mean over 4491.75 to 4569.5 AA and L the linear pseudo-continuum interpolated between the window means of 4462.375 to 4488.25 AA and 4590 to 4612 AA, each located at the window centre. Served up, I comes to 0.02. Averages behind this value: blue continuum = 4.26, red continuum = 4.65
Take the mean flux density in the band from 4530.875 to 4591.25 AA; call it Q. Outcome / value 4.37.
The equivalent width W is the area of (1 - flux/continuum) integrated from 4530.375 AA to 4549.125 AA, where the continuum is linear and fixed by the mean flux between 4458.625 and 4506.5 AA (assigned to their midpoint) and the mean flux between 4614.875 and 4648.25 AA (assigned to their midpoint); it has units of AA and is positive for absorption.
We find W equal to 1.5 AA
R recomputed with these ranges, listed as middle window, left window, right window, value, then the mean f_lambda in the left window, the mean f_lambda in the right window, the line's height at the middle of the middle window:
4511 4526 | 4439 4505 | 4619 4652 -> -0.057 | 4.18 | 4.57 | 4.29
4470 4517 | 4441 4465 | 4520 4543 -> -0.140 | 3.86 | 4.07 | 3.97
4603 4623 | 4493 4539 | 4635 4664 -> -0.046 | 4.35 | 4.47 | 4.44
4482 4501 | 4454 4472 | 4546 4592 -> -0.112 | 3.74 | 4.48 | 3.94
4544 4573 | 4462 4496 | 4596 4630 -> 0.025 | 4.27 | 4.68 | 4.51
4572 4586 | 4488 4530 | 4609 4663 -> 0.005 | 4.46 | 4.56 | 4.52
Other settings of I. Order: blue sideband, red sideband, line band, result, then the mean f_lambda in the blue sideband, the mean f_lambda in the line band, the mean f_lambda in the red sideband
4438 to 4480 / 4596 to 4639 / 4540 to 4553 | 0.06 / 4.02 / 4.15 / 4.66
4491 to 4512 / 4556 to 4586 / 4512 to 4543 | 0.07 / 4.52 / 4.22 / 4.53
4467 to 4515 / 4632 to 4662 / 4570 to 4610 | -0.03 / 4.47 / 4.61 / 4.49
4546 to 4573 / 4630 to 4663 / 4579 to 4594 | -0.03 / 4.43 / 4.58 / 4.5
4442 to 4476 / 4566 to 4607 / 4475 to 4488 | -0.11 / 3.95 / 4.51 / 4.6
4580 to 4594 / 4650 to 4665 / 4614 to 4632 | -0.04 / 4.6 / 4.7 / 4.47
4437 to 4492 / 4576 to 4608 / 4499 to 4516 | -0.10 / 4.12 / 4.7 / 4.62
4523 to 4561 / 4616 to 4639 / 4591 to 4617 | -0.03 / 4.16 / 4.64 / 4.66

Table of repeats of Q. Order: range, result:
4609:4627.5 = 4.63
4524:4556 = 4.08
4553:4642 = 4.6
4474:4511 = 4.52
